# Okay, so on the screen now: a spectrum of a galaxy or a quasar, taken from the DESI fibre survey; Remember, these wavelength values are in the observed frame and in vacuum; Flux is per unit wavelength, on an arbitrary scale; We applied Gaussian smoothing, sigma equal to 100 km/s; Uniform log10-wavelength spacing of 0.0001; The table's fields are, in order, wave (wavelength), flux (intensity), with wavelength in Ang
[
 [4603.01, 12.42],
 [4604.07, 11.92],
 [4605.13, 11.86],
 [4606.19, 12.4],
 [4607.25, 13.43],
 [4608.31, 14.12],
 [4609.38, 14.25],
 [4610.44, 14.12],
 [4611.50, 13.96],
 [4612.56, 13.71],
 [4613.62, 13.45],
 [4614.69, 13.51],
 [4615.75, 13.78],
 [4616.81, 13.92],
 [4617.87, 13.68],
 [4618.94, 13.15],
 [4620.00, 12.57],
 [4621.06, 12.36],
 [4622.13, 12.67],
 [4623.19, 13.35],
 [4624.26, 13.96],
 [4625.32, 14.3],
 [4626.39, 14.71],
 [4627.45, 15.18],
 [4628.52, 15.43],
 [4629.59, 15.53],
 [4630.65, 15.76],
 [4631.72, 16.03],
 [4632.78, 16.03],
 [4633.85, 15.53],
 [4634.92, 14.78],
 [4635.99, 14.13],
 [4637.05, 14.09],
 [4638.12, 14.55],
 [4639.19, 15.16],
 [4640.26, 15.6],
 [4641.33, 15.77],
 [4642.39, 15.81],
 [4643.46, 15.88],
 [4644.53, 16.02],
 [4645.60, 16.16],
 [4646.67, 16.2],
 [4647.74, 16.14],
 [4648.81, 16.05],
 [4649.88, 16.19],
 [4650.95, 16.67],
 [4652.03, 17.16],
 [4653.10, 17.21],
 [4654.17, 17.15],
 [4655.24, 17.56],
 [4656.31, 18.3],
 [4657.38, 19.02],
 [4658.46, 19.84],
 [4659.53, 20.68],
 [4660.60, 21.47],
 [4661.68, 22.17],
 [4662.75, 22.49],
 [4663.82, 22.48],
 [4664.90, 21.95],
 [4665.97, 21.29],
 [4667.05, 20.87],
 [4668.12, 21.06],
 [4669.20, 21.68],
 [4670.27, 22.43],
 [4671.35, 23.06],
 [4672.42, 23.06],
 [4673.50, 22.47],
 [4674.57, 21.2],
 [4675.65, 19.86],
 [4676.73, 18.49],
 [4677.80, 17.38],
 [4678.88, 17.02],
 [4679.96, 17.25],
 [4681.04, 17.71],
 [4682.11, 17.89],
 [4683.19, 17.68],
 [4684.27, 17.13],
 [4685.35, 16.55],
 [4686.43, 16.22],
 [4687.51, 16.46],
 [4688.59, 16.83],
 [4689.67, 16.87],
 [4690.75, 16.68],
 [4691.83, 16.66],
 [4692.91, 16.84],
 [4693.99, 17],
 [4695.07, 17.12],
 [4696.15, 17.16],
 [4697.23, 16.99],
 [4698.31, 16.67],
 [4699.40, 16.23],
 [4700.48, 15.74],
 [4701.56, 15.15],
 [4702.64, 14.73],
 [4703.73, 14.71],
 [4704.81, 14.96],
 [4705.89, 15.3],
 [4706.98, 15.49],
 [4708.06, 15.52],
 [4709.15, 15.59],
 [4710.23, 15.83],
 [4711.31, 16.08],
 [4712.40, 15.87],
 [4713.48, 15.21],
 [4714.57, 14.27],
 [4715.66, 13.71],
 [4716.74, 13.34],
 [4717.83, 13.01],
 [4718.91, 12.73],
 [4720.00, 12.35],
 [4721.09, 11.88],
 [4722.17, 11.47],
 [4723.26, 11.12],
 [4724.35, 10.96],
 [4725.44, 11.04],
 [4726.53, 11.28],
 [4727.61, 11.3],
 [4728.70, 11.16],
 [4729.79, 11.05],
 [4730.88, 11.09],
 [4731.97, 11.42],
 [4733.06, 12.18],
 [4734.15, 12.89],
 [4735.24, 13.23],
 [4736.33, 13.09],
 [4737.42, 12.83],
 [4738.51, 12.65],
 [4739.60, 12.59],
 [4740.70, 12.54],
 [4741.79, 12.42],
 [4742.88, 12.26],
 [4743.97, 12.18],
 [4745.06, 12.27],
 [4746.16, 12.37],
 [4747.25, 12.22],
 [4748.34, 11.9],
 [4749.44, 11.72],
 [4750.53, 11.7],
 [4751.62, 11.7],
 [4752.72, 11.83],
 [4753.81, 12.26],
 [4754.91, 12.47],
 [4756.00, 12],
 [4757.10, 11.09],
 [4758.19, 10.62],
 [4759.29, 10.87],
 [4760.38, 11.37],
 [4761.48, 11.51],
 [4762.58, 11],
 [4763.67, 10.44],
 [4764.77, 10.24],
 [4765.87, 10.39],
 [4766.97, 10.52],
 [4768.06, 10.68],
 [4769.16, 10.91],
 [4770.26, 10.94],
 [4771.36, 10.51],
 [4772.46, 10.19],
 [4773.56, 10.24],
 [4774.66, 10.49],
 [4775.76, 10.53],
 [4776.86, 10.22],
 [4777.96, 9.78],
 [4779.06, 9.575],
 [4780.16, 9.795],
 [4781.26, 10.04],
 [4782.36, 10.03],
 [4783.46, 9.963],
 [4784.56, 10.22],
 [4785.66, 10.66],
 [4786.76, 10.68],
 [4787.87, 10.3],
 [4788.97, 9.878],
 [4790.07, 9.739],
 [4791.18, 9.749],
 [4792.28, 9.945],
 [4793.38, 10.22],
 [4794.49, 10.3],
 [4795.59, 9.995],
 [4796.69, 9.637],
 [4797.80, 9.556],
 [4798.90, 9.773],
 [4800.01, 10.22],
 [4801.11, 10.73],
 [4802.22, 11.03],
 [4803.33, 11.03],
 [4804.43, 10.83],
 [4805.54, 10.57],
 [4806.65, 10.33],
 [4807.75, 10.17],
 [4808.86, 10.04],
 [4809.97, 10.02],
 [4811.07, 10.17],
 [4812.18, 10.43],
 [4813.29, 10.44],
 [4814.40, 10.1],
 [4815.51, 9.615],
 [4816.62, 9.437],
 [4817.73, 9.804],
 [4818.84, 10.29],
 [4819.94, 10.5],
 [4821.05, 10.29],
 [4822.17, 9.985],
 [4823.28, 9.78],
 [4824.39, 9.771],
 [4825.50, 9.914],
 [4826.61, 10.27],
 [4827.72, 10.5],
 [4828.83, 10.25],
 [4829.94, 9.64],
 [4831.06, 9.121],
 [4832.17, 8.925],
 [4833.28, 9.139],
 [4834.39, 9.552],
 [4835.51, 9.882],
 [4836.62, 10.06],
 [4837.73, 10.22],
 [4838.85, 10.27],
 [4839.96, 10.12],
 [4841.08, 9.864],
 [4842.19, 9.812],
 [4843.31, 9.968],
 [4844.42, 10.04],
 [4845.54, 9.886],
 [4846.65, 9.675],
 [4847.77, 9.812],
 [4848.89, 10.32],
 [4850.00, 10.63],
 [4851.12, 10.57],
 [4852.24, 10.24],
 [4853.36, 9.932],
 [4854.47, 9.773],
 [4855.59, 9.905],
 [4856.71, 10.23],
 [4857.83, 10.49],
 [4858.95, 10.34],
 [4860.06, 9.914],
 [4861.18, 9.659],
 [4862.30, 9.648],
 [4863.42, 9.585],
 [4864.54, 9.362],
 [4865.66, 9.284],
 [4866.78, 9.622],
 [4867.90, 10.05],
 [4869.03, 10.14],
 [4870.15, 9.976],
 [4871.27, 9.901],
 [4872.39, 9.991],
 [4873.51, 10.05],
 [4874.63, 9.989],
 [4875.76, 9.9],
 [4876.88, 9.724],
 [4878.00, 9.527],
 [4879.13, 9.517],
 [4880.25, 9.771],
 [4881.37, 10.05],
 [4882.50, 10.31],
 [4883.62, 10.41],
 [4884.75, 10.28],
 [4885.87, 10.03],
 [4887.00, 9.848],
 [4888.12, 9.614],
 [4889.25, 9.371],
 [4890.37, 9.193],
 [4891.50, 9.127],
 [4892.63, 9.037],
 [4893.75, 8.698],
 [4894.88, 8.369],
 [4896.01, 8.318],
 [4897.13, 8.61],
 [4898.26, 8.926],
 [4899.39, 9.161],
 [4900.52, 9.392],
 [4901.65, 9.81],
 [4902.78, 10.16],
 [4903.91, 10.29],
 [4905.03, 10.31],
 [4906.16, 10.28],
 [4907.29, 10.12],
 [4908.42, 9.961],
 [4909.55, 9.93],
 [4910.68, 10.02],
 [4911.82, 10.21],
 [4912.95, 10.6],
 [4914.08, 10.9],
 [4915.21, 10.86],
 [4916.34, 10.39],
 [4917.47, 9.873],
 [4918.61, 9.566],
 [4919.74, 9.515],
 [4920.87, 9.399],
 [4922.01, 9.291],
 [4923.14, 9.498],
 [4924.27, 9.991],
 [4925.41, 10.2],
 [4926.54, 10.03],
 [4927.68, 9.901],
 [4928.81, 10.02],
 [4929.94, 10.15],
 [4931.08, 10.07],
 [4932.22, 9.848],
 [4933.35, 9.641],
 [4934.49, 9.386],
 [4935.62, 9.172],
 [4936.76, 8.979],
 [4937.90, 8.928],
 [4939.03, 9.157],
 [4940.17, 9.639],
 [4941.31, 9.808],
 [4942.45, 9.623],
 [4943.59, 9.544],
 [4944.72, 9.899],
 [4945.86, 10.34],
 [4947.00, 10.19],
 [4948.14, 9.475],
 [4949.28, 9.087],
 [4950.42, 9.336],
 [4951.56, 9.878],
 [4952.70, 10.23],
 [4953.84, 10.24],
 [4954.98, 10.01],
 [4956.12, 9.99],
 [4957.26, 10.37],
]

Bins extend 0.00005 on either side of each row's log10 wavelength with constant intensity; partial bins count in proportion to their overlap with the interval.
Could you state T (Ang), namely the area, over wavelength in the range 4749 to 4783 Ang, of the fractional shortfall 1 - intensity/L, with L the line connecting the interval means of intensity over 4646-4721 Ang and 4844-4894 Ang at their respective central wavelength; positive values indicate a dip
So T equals 7.93 Ang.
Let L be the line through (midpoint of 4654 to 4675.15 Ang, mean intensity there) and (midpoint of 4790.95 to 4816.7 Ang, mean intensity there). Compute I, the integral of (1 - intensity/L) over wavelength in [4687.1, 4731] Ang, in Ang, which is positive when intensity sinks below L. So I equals 7.9 Ang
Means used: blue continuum 21.1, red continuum 10.2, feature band 14.5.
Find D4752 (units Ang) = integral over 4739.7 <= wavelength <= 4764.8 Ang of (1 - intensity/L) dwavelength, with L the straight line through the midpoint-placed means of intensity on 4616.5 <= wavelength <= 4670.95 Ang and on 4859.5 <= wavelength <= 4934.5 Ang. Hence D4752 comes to 3.79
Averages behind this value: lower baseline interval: 16.9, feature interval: 11.7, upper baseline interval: 9.77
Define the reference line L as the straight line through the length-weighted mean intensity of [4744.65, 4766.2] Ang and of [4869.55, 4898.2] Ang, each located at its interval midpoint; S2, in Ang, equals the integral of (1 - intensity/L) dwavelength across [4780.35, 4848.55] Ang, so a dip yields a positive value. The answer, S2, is 3.60 Ang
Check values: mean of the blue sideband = 11.5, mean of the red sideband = 9.58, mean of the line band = 10.1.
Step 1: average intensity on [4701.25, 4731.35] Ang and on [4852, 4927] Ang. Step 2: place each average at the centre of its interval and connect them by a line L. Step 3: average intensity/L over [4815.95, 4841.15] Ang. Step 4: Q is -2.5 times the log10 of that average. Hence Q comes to 0.12 mag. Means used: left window 13.4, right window 9.8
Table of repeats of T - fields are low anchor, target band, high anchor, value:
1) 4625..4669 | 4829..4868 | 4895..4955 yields 6.5 Ang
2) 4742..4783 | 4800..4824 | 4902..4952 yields 1.0 Ang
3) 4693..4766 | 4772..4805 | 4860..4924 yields 4.7 Ang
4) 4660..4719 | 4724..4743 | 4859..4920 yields 4.7 Ang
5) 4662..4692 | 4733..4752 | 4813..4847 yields 3.6 Ang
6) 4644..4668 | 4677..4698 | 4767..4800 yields -0.5 Ang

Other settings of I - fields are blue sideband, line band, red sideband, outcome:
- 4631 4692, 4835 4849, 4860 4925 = 1.9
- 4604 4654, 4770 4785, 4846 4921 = 2.1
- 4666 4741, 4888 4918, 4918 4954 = 2.3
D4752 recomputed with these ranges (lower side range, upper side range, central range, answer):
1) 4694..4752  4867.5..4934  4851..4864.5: 0.9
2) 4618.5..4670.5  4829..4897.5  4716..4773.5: 8.3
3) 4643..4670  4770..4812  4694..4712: 0.0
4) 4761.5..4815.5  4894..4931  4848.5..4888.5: 0.1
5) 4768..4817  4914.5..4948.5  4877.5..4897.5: 0.9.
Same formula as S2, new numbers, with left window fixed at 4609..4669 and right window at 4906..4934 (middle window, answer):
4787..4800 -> 2.9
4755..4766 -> 2.1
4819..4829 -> 1.7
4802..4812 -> 1.7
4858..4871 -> 1.7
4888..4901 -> 2.0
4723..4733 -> 2.2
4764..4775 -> 2.4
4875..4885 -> 0.9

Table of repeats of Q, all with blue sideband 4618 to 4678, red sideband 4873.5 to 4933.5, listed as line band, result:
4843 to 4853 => 0.13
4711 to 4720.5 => 0.10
